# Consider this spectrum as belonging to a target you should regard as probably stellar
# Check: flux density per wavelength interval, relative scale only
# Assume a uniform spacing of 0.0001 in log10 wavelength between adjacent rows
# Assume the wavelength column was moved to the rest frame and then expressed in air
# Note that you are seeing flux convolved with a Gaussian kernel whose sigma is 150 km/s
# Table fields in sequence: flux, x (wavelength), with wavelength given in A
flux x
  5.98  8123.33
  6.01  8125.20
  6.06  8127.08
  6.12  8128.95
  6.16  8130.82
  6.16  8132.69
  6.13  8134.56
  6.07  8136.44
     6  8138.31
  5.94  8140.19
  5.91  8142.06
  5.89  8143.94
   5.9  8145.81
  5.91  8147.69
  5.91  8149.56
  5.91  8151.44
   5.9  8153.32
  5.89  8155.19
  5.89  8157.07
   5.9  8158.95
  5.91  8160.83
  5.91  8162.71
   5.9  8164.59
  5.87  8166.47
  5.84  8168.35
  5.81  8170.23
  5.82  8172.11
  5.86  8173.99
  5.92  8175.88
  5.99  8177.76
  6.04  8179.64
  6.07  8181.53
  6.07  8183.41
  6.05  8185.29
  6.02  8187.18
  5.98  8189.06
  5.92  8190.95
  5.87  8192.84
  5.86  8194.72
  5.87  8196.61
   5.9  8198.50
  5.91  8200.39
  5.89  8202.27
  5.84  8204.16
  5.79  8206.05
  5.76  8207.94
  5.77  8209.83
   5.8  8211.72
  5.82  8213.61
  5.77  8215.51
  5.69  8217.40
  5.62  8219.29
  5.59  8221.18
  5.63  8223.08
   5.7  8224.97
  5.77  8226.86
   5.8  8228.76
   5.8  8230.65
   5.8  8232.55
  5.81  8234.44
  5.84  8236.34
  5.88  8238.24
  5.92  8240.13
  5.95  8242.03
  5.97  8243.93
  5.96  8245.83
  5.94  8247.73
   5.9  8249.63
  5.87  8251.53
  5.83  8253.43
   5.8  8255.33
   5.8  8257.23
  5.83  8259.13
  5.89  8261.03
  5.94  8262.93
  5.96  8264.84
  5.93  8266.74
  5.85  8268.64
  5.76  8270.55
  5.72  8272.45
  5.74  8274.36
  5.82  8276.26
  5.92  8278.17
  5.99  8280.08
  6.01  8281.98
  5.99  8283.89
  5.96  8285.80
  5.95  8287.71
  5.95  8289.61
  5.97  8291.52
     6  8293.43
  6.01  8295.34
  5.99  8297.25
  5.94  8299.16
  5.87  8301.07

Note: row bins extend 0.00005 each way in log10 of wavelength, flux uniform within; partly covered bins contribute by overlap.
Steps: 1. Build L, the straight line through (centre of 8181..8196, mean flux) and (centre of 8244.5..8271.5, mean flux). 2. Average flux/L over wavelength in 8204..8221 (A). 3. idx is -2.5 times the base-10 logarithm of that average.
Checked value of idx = 0.04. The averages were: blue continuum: 5.98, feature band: 5.75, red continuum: 5.88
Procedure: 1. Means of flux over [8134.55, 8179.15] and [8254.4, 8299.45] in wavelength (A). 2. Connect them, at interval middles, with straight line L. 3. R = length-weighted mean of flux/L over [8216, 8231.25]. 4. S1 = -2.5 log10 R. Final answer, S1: 0.04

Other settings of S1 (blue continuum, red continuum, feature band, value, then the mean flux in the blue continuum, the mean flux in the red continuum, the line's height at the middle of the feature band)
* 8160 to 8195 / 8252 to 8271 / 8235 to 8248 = -0.01 mag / 5.93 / 5.86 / 5.88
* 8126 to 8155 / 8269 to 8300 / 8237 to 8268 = 0.01 mag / 6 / 5.92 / 5.94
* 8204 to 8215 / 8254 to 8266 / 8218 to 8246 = 0.01 mag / 5.79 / 5.87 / 5.83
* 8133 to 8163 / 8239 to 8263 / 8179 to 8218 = 0.00 mag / 5.94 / 5.89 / 5.92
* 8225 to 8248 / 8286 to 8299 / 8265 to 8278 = 0.02 mag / 5.86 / 5.98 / 5.93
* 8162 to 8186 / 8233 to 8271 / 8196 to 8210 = 0.01 mag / 5.94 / 5.88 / 5.92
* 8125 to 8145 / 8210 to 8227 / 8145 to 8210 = -0.01 mag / 6.04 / 5.71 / 5.87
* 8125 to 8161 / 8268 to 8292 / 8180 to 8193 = -0.01 mag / 5.98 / 5.89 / 5.95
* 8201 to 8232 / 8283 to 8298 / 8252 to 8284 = 0.01 mag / 5.76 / 5.98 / 5.91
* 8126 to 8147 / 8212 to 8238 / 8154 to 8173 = 0.01 mag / 6.03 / 5.75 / 5.94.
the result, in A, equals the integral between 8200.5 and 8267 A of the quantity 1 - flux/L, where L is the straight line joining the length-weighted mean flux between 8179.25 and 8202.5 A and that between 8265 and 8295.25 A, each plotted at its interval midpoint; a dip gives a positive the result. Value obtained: 1.23 A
